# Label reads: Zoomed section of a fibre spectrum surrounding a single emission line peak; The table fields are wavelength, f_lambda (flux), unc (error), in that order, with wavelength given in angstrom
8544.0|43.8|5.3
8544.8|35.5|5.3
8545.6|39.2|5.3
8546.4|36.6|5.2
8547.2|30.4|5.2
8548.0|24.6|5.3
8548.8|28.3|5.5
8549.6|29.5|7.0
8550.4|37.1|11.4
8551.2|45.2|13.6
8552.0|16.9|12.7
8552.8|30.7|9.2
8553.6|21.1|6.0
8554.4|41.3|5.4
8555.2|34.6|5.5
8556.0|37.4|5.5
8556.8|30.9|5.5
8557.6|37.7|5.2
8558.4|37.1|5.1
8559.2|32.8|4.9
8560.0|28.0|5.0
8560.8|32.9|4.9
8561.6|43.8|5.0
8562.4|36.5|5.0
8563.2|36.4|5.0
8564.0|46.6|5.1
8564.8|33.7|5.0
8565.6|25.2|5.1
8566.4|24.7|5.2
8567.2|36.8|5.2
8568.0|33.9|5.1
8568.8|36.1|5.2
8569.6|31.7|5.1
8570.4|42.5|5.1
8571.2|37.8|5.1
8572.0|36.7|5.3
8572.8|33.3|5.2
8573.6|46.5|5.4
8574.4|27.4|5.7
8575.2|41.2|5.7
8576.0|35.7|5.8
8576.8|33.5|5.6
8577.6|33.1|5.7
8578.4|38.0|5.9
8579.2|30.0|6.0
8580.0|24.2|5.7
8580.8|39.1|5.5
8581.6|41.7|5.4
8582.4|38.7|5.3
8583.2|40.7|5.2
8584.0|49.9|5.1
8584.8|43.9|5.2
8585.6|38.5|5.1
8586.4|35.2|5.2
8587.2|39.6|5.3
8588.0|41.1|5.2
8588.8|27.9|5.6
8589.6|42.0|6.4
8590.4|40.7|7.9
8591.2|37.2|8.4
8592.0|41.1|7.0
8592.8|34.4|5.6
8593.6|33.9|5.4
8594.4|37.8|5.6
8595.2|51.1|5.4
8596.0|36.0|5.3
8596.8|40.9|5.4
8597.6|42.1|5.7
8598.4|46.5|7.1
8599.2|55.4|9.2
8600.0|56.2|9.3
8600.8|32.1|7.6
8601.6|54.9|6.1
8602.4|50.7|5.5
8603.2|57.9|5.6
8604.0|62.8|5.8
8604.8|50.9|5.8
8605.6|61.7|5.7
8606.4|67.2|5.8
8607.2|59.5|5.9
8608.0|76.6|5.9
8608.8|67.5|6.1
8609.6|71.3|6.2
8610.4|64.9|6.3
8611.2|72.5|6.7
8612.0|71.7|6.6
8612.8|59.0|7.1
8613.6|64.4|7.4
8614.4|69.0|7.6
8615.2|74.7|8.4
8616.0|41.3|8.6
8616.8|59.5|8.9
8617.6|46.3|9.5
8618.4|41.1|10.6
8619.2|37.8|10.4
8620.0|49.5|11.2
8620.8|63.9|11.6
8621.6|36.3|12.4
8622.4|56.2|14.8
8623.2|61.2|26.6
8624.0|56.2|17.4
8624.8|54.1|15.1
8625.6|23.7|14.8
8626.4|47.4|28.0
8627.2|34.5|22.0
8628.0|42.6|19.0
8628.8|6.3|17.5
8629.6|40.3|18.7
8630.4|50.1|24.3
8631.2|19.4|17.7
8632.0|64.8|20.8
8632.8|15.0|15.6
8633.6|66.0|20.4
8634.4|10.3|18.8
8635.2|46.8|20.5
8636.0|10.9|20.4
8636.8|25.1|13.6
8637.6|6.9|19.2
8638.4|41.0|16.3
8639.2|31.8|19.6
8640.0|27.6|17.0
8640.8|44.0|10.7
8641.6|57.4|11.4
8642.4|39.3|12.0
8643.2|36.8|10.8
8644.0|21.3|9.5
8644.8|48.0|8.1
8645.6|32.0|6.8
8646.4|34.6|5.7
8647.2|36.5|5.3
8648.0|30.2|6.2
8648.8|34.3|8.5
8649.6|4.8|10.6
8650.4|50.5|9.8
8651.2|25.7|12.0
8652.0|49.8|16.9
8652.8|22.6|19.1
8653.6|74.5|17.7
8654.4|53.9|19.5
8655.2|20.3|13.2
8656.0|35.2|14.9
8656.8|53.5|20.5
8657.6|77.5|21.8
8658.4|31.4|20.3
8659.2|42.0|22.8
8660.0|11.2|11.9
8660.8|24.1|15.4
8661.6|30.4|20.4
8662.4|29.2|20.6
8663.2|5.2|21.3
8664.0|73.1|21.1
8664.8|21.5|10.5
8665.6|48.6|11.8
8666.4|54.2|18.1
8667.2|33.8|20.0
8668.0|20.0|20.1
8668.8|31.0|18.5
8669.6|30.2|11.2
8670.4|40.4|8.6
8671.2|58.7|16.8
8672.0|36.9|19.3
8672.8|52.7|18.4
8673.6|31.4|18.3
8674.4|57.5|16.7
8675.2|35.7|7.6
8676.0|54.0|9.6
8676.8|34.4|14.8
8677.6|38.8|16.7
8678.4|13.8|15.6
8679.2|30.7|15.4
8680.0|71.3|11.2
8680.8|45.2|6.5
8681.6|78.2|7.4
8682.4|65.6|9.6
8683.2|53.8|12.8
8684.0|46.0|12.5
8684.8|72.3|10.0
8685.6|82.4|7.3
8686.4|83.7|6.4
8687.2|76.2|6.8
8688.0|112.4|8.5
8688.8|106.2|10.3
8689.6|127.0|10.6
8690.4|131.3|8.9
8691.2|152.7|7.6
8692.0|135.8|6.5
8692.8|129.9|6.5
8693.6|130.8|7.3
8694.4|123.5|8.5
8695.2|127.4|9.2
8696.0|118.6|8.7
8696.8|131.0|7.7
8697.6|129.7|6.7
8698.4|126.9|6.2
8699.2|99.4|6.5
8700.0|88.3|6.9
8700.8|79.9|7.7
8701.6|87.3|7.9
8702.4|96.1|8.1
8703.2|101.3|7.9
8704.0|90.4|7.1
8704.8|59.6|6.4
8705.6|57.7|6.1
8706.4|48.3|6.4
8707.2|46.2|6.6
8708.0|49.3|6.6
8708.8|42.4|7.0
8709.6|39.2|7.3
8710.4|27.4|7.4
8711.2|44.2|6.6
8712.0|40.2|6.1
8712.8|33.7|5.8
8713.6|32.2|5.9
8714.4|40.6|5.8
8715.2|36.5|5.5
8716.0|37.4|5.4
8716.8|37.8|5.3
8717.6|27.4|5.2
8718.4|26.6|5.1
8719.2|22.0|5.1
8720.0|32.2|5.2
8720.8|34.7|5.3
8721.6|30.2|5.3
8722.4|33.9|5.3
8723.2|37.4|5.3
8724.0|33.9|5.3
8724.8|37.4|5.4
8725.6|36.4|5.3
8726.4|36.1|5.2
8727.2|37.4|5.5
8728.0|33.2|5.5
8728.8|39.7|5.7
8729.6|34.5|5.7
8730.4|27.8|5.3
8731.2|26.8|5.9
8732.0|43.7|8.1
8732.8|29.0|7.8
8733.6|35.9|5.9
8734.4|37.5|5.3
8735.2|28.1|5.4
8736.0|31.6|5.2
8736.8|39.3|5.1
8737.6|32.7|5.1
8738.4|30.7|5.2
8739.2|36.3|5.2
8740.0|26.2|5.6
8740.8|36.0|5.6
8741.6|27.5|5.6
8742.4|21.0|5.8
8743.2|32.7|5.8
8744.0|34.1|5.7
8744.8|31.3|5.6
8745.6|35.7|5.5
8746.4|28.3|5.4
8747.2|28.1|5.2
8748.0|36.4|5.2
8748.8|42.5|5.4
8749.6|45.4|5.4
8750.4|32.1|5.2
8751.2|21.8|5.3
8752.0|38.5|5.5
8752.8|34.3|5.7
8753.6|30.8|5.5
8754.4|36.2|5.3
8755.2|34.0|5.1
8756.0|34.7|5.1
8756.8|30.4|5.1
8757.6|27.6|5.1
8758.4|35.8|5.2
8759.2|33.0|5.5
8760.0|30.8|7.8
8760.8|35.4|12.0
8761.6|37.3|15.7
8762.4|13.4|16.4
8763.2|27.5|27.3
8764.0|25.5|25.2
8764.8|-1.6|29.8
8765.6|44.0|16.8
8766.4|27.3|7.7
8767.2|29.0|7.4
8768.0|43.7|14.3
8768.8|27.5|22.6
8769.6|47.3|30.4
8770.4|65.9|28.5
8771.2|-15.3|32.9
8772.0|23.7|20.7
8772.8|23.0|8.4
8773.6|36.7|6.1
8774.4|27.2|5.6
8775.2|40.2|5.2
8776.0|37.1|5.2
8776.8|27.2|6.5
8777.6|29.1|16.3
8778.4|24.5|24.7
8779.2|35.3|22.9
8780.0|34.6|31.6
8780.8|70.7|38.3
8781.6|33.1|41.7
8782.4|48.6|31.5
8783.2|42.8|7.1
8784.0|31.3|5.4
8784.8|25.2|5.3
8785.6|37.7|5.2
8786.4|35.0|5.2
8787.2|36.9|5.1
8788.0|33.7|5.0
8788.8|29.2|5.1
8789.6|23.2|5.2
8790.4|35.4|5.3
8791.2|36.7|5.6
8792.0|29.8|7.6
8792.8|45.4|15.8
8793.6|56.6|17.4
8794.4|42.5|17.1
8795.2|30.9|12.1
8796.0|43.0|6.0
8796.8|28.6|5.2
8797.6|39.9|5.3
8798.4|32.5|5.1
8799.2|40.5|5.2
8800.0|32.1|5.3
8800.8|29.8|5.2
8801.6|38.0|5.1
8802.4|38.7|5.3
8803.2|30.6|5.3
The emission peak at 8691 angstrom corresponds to [O III] 5007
